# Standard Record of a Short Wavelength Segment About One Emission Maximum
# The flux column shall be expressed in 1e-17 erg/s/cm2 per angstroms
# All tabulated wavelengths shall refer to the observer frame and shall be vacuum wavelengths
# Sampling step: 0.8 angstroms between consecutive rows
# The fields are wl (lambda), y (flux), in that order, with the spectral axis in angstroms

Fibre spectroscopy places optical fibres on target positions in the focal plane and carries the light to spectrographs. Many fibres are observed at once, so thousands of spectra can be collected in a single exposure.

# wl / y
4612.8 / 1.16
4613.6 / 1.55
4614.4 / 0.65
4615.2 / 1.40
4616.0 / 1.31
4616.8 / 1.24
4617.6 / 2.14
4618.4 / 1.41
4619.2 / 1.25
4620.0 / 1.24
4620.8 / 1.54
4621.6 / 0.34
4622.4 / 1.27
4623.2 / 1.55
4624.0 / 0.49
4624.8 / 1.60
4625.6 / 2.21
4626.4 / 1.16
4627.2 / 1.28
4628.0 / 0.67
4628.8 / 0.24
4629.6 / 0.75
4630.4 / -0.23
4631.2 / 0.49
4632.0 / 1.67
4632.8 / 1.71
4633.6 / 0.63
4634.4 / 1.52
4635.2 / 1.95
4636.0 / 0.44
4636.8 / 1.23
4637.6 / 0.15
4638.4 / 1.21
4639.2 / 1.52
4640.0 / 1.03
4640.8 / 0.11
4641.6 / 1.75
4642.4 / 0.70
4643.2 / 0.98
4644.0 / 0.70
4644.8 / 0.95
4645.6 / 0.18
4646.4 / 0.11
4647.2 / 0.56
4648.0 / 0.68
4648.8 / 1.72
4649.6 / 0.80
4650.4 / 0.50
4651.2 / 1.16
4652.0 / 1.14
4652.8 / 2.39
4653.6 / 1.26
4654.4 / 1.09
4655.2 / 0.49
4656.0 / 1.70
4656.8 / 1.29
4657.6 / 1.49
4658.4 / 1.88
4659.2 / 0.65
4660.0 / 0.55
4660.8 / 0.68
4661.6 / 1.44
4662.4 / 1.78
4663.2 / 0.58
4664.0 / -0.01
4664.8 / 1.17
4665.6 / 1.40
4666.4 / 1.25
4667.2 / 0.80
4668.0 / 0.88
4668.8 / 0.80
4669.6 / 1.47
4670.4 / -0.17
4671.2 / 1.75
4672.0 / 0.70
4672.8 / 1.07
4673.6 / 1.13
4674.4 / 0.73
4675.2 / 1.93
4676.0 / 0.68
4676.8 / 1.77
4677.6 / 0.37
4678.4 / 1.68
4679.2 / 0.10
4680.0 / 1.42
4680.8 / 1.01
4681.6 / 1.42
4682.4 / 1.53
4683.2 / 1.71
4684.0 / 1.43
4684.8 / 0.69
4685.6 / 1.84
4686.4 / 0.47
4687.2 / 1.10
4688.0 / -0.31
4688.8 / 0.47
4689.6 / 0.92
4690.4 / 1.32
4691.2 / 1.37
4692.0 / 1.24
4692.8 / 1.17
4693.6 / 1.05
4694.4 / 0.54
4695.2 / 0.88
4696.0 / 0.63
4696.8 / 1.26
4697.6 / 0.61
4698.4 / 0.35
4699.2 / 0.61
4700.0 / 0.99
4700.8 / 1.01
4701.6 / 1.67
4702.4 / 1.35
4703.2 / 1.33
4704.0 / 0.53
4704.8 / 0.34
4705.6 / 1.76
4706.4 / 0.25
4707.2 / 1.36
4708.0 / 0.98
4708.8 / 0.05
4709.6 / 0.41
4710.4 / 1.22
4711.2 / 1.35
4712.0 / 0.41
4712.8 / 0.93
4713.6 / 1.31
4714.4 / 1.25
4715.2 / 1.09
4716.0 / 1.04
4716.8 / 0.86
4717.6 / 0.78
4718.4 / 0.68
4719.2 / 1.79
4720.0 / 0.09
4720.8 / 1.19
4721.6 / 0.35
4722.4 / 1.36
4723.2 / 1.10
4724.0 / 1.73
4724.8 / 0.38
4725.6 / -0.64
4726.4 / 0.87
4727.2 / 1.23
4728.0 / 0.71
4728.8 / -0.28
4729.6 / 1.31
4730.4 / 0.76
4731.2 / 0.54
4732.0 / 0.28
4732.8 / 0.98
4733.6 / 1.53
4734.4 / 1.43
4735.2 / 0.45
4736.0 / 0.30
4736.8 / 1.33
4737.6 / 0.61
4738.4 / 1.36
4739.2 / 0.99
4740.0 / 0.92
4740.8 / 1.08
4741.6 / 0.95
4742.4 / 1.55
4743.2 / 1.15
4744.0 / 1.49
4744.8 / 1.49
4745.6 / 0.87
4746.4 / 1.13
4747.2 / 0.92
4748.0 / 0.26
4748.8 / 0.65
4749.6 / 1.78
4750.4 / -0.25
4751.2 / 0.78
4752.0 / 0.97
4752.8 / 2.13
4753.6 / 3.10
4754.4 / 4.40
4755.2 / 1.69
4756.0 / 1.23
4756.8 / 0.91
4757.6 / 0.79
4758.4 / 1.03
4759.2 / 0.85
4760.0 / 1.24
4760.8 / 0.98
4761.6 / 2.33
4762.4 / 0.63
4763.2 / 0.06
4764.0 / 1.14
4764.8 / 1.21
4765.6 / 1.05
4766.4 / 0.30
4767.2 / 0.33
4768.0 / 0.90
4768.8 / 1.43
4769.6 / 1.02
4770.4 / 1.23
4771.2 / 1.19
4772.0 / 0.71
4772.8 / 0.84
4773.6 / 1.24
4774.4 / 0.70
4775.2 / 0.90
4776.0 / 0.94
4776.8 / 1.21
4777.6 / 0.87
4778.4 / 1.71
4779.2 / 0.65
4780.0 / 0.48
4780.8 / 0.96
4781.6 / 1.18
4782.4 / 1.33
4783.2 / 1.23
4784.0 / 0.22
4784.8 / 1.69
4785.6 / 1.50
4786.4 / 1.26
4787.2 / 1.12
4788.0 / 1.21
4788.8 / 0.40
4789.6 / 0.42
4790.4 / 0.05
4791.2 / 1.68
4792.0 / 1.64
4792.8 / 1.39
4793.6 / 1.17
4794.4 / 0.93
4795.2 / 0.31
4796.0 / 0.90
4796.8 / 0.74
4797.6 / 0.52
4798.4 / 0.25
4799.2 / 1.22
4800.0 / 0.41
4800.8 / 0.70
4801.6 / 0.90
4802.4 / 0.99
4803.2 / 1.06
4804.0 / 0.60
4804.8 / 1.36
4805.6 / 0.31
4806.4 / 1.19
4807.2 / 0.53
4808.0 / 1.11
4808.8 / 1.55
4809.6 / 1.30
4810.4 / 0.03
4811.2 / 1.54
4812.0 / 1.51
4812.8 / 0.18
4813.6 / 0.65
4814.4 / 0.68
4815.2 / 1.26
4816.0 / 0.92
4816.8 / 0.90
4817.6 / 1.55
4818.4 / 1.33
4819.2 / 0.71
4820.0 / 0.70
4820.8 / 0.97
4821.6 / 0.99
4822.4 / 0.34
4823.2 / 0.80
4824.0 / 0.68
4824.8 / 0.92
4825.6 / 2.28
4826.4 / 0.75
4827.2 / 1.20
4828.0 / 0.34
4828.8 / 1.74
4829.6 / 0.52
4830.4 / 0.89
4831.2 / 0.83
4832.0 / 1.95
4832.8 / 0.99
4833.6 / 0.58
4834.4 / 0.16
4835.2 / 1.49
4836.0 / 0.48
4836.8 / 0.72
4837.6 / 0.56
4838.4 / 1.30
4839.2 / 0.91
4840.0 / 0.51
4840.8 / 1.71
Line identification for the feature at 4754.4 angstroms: H-gamma 4340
